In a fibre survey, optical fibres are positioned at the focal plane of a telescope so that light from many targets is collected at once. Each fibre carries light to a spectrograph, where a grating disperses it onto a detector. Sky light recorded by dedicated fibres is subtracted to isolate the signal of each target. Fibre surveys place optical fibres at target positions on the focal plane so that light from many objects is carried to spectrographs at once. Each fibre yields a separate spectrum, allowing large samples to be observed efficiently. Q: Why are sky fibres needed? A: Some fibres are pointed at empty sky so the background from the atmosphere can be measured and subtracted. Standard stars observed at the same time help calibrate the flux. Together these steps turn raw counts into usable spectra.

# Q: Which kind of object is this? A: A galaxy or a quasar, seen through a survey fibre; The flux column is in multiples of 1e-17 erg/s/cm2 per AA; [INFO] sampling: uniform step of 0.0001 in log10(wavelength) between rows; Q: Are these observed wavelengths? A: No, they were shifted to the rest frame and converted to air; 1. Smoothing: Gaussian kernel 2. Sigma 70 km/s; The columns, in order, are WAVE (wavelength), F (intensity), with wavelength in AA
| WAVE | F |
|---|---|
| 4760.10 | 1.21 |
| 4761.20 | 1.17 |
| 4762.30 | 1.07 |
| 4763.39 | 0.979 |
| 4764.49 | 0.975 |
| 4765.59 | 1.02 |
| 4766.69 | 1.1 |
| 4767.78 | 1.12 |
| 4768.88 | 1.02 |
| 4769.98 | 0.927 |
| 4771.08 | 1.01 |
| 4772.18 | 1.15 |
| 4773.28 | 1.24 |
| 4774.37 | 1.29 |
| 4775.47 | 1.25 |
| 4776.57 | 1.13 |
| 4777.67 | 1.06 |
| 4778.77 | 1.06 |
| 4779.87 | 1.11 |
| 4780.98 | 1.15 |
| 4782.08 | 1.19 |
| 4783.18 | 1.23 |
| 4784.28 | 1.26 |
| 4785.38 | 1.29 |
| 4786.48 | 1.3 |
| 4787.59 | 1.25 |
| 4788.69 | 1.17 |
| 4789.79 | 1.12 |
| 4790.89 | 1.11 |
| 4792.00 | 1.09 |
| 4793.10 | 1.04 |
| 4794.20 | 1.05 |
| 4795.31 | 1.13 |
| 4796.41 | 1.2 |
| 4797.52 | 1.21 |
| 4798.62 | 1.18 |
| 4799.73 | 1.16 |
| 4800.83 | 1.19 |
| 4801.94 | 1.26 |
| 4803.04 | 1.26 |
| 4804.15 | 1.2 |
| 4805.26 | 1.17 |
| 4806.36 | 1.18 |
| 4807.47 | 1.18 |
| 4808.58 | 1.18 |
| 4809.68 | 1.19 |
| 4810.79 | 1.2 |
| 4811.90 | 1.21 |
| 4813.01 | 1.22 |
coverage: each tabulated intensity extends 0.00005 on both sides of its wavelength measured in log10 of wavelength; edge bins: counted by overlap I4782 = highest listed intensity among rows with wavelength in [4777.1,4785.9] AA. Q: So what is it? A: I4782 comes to 1.29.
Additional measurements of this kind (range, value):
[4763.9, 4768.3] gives 1.12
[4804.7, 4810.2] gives 1.19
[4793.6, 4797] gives 1.2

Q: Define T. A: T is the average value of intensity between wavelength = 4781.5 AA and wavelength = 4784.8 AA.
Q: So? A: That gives 1.23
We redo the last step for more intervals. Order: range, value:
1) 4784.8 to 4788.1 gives 1.28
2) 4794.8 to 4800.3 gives 1.18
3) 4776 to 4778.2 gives 1.1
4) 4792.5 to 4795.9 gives 1.08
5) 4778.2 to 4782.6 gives 1.12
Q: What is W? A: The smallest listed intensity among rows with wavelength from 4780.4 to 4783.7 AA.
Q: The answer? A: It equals 1.15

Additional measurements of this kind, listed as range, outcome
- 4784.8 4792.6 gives 1.09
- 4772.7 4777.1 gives 1.13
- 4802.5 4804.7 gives 1.2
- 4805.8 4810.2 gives 1.18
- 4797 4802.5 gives 1.16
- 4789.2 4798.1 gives 1.04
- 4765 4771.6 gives 0.927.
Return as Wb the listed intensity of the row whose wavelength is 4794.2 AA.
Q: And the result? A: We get 1.05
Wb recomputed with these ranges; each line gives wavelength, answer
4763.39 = 0.979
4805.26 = 1.17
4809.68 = 1.19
